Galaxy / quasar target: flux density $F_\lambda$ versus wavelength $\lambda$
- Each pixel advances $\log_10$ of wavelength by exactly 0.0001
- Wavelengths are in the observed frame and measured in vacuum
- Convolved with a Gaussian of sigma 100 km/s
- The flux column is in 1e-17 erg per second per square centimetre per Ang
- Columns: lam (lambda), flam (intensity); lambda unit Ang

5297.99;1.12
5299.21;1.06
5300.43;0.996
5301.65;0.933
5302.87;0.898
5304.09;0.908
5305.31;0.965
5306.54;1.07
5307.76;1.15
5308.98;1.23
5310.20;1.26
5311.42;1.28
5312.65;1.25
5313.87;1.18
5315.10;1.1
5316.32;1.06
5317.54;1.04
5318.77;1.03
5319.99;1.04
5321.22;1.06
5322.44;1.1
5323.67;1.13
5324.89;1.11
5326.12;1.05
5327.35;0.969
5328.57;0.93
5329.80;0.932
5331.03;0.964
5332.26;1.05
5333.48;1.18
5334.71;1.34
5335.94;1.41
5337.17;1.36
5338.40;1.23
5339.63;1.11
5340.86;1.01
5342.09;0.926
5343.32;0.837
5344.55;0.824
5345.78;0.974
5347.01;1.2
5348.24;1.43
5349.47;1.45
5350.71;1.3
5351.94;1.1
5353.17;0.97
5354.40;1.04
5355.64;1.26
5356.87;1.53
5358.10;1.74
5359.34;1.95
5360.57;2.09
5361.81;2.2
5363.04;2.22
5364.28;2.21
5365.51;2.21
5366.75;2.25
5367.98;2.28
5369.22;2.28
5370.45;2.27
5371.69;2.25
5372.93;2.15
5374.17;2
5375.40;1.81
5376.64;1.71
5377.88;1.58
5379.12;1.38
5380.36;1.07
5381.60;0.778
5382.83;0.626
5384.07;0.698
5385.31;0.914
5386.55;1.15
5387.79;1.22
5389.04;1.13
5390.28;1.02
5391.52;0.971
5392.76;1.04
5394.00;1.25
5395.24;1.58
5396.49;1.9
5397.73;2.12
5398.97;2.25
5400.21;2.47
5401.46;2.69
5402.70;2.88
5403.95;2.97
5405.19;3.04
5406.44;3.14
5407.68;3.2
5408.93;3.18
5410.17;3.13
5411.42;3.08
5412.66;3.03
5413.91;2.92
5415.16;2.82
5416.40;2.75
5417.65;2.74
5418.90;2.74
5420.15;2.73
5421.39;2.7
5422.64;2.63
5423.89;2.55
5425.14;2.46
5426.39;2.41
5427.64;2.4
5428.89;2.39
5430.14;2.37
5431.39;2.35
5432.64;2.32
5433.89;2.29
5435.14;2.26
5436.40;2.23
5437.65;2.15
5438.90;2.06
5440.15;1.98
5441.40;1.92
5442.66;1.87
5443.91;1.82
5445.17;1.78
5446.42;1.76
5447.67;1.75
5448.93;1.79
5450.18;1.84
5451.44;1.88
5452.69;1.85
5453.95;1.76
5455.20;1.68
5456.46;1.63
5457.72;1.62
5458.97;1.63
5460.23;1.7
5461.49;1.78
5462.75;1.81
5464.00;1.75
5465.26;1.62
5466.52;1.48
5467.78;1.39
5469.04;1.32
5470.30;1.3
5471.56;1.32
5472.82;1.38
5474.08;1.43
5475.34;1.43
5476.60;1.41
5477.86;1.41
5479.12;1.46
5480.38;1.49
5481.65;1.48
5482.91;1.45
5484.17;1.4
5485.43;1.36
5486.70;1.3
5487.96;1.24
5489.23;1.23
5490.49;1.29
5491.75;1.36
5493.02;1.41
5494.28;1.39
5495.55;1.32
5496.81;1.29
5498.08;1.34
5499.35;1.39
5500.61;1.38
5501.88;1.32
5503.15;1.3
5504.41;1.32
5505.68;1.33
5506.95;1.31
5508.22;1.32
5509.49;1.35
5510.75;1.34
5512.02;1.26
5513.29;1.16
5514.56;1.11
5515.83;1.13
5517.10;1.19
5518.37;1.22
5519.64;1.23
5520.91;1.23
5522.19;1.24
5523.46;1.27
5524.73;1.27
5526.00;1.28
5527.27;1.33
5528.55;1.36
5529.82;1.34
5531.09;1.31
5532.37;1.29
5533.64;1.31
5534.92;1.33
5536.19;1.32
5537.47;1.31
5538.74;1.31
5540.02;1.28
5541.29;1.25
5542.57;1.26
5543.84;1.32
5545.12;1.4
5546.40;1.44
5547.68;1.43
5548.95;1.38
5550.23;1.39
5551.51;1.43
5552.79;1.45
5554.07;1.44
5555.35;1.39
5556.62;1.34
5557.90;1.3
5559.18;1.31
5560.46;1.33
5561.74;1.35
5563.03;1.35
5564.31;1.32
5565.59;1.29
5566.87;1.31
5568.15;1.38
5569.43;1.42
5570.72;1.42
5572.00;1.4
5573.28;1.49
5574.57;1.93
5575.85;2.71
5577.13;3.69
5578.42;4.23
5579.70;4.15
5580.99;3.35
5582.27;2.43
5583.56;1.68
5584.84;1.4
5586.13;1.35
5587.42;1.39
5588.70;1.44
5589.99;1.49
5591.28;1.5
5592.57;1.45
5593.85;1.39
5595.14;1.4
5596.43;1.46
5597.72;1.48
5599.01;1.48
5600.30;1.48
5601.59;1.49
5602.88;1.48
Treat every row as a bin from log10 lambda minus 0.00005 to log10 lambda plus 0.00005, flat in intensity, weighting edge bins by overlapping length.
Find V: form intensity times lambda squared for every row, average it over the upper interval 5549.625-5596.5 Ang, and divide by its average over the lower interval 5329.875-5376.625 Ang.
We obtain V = 1.22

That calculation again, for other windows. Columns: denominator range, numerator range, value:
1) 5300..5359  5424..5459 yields 1.87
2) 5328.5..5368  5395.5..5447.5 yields 1.82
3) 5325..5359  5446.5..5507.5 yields 1.35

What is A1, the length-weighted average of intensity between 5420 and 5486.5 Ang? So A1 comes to 1.84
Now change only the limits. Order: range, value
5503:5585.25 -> 1.53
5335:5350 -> 1.15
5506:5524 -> 1.24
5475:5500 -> 1.37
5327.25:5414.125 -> 1.7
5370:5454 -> 2.09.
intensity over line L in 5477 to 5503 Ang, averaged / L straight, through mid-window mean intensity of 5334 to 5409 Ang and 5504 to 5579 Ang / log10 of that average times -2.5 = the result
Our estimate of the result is 0.11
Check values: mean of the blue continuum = 1.66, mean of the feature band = 1.36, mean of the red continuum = 1.44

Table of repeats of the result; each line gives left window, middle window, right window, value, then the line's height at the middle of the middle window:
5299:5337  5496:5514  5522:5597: 0.13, 1.48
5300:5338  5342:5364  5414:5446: 0.06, 1.48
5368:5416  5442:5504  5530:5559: 0.10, 1.65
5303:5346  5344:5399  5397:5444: 0.16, 1.81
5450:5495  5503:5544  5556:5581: 0.32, 1.72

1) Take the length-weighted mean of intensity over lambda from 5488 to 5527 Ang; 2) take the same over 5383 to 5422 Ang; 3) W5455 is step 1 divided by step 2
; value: 0.6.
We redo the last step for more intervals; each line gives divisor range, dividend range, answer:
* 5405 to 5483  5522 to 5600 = 0.76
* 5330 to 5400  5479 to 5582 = 1.01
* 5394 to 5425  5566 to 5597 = 0.73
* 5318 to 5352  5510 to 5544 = 1.14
